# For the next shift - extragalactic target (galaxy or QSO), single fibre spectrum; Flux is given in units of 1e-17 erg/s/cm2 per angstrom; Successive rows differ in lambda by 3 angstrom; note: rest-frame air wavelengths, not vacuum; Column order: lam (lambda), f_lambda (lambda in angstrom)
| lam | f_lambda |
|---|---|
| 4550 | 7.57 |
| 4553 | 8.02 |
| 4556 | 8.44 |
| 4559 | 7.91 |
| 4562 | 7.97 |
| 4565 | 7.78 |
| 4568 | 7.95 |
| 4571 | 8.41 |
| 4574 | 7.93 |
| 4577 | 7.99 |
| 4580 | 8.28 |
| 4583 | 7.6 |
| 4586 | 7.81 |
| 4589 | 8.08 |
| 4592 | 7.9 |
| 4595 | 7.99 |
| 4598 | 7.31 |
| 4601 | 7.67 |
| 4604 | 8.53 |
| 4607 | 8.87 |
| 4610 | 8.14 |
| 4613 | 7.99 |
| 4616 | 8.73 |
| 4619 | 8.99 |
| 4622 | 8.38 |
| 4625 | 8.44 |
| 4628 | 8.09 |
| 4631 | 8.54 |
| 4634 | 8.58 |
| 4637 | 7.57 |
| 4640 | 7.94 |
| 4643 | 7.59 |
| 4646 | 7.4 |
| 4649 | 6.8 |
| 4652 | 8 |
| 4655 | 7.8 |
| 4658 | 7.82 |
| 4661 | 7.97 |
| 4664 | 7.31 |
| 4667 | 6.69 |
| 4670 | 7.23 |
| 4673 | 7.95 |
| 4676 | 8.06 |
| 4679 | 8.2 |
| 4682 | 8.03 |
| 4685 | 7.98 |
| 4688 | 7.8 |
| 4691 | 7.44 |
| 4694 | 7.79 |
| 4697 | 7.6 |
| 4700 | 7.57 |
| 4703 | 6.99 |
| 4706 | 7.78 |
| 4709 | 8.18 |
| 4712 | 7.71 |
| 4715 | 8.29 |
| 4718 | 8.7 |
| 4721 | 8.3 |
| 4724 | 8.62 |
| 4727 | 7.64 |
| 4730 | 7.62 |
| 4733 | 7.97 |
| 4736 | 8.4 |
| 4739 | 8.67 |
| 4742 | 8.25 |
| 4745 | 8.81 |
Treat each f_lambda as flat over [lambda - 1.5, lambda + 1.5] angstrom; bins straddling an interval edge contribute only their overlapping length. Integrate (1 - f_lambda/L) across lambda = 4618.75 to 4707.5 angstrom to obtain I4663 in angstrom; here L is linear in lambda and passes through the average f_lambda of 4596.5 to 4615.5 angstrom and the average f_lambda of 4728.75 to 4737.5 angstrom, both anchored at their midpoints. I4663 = 3.0 angstrom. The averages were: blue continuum 8.12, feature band 7.79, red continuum 8.01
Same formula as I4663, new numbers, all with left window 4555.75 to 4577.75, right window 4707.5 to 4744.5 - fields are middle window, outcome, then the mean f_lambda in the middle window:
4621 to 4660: 1.0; 7.91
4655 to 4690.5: 1.9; 7.73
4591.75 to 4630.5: -0.8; 8.25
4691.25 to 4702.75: 0.9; 7.56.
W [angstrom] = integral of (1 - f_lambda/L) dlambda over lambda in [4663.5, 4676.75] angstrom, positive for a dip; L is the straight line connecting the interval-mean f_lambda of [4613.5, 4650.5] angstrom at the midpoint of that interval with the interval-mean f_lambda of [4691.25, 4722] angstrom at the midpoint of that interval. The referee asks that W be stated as 0.91 angstrom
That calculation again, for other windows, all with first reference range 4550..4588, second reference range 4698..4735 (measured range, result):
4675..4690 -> -0.1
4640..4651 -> 0.8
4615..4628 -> -1.0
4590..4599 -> 0.2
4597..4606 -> 0.1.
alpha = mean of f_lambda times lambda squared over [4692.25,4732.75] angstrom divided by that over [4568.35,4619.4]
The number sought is 1.0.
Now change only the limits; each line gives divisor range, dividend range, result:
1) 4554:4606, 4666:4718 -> 1.02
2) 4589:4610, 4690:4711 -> 0.99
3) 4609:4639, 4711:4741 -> 1.03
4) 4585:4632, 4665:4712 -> 0.97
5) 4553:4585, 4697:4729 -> 1.06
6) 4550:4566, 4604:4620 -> 1.09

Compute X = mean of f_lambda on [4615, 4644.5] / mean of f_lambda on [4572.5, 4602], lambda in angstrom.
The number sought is 1.1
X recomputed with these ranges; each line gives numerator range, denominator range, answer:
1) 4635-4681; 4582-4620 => 0.94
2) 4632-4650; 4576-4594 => 0.97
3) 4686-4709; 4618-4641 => 0.92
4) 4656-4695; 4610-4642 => 0.93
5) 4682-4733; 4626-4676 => 1.02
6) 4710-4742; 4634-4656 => 1.07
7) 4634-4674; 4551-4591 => 0.95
